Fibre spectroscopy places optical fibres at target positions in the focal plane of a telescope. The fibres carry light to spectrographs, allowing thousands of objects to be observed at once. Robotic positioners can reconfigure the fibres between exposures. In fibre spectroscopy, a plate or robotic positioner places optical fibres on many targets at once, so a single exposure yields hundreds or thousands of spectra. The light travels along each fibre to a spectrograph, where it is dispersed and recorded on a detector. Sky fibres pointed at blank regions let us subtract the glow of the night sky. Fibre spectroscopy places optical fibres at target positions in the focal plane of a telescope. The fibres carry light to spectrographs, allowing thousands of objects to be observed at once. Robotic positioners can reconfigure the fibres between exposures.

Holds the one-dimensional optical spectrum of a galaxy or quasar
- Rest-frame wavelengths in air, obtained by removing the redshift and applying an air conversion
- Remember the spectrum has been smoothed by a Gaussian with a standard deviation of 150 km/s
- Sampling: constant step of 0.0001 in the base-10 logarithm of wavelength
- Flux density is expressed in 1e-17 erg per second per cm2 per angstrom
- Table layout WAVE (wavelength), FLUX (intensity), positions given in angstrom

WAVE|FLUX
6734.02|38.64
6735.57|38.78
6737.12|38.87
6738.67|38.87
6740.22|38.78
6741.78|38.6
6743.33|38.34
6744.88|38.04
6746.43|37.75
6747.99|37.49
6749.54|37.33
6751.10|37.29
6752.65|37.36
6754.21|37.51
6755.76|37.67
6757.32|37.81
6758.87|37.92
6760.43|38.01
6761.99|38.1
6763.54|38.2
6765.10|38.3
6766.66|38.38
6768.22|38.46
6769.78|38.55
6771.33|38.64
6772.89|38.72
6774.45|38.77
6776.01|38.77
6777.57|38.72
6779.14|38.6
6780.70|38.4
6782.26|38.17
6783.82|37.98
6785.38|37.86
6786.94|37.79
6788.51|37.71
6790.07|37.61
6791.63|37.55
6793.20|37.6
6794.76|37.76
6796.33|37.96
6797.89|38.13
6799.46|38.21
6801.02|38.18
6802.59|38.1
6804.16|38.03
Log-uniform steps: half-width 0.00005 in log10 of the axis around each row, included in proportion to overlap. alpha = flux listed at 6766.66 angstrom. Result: 38.38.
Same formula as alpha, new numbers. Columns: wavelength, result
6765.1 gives 38.3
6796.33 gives 37.96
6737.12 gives 38.87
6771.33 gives 38.64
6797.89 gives 38.13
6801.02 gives 38.18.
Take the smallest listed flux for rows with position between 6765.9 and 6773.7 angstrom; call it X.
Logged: 38.38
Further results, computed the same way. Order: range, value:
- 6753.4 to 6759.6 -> 37.51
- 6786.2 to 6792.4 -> 37.55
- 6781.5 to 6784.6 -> 37.98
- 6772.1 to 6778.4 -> 38.72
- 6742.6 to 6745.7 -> 38.04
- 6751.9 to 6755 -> 37.36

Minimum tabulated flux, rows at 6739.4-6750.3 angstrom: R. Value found 37.33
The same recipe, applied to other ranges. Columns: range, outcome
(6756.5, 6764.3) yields 37.81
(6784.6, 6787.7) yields 37.79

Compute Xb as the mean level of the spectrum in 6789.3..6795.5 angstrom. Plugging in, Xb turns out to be 37.6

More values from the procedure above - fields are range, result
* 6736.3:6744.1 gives 38.7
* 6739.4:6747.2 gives 38.3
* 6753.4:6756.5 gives 37.6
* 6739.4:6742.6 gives 38.6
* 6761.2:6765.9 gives 38.2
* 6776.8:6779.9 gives 38.5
